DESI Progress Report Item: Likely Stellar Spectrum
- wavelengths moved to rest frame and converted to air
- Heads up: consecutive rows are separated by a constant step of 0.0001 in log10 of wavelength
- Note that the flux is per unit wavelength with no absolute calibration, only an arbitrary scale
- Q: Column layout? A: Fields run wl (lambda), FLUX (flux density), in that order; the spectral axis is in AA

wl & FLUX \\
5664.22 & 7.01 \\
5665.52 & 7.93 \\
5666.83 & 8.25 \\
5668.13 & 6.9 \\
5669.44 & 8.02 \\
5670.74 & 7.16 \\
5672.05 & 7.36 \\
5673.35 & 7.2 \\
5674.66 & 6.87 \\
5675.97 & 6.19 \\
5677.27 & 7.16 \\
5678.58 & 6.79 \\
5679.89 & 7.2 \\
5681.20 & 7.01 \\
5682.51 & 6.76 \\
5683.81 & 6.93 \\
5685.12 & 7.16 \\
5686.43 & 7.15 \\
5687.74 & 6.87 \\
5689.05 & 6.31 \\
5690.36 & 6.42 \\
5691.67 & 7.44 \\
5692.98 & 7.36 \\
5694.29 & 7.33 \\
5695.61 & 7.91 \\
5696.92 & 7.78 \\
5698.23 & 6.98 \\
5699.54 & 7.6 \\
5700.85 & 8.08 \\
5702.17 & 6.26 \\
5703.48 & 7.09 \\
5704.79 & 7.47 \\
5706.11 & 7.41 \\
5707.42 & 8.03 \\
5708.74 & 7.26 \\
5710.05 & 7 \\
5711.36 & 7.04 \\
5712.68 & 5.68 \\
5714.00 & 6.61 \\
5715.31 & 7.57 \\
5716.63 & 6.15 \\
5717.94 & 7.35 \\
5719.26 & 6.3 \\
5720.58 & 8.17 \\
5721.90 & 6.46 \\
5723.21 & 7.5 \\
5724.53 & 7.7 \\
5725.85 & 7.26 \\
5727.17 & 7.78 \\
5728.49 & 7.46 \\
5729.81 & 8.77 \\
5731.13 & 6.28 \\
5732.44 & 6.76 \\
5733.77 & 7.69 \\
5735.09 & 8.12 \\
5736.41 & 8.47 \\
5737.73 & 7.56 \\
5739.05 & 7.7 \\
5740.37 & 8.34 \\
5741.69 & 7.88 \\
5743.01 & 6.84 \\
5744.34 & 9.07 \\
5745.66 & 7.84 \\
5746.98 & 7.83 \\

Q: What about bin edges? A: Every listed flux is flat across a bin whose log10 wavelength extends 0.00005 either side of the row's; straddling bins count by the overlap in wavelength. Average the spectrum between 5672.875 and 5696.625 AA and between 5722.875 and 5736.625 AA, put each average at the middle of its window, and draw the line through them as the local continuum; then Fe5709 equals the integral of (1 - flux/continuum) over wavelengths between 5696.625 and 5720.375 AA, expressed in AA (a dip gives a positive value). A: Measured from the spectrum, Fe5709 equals 0.7 AA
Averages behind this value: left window 7.01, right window 7.59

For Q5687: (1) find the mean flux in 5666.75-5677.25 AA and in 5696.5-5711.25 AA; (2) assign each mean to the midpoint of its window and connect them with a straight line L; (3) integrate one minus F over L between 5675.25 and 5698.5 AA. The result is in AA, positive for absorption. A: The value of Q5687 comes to 0.7 AA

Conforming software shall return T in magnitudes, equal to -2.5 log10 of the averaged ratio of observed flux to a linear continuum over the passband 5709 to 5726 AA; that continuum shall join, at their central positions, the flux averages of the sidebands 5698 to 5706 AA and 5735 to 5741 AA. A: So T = 0.09 mag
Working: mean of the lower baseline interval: 7.27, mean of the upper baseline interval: 8.03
